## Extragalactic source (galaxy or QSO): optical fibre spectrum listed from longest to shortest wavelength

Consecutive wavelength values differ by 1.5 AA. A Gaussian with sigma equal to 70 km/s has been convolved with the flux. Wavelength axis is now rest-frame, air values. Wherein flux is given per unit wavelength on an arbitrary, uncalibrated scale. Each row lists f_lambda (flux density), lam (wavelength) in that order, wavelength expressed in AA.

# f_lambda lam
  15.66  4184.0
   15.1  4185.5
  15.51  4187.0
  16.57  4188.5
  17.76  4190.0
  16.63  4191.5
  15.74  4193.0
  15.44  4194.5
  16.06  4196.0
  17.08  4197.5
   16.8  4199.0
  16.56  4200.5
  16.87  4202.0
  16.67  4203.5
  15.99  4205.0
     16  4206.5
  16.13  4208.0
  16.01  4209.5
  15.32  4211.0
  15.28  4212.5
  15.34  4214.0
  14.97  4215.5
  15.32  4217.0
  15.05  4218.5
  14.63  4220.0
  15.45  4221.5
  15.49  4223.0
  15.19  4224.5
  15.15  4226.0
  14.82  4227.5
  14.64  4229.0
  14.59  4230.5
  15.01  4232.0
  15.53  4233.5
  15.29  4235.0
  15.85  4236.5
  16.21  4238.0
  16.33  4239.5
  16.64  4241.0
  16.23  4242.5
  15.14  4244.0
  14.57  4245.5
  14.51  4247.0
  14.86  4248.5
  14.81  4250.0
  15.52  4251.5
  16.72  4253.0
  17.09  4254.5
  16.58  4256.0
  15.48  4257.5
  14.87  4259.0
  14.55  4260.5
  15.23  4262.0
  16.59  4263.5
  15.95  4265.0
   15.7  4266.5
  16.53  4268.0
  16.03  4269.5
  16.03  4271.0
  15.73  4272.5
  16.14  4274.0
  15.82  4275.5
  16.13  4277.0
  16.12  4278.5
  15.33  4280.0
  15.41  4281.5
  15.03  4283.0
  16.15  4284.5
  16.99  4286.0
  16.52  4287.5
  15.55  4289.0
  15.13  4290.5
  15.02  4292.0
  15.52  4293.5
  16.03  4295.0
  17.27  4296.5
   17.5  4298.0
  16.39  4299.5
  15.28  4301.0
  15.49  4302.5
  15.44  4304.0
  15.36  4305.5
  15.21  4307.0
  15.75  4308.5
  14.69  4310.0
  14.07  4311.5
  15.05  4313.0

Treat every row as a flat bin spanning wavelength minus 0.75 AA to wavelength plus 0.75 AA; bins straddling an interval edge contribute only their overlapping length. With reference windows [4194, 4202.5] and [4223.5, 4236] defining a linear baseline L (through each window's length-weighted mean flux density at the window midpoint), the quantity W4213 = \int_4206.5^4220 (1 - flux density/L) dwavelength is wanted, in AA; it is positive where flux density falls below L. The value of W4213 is 0.3 AA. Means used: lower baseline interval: 16.5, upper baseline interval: 15.1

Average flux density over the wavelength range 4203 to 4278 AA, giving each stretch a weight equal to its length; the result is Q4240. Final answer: 15.6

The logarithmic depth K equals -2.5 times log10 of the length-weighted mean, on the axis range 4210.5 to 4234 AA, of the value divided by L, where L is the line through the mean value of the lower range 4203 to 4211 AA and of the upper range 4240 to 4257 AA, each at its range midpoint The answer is 0.06 mag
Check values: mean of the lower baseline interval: 16.1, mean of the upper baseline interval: 15.7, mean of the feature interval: 15.1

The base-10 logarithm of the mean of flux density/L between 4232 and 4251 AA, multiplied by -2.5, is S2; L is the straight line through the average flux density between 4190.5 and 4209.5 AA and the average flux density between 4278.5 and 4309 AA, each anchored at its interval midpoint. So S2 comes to 0.044 mag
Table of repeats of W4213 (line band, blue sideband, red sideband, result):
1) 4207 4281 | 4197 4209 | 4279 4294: 2.4 AA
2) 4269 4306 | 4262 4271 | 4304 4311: -0.6 AA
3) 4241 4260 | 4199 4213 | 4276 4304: 0.6 AA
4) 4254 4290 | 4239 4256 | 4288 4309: -0.3 AA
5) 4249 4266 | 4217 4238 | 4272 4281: -0.2 AA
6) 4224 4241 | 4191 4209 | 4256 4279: 0.7 AA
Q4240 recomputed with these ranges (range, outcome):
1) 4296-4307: 16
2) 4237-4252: 15.5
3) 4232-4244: 15.9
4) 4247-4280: 15.8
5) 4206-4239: 15.3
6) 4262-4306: 15.9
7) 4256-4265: 15.5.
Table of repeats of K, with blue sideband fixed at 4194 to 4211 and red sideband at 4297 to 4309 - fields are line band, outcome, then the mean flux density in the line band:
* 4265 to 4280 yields 0.00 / 16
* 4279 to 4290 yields 0.01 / 15.8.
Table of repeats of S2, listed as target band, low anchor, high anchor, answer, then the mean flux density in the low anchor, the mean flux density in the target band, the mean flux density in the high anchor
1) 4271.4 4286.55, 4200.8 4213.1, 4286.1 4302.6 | 0.01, 16.1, 15.9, 16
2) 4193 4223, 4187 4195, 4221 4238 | 0.00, 16.4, 15.8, 15.2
